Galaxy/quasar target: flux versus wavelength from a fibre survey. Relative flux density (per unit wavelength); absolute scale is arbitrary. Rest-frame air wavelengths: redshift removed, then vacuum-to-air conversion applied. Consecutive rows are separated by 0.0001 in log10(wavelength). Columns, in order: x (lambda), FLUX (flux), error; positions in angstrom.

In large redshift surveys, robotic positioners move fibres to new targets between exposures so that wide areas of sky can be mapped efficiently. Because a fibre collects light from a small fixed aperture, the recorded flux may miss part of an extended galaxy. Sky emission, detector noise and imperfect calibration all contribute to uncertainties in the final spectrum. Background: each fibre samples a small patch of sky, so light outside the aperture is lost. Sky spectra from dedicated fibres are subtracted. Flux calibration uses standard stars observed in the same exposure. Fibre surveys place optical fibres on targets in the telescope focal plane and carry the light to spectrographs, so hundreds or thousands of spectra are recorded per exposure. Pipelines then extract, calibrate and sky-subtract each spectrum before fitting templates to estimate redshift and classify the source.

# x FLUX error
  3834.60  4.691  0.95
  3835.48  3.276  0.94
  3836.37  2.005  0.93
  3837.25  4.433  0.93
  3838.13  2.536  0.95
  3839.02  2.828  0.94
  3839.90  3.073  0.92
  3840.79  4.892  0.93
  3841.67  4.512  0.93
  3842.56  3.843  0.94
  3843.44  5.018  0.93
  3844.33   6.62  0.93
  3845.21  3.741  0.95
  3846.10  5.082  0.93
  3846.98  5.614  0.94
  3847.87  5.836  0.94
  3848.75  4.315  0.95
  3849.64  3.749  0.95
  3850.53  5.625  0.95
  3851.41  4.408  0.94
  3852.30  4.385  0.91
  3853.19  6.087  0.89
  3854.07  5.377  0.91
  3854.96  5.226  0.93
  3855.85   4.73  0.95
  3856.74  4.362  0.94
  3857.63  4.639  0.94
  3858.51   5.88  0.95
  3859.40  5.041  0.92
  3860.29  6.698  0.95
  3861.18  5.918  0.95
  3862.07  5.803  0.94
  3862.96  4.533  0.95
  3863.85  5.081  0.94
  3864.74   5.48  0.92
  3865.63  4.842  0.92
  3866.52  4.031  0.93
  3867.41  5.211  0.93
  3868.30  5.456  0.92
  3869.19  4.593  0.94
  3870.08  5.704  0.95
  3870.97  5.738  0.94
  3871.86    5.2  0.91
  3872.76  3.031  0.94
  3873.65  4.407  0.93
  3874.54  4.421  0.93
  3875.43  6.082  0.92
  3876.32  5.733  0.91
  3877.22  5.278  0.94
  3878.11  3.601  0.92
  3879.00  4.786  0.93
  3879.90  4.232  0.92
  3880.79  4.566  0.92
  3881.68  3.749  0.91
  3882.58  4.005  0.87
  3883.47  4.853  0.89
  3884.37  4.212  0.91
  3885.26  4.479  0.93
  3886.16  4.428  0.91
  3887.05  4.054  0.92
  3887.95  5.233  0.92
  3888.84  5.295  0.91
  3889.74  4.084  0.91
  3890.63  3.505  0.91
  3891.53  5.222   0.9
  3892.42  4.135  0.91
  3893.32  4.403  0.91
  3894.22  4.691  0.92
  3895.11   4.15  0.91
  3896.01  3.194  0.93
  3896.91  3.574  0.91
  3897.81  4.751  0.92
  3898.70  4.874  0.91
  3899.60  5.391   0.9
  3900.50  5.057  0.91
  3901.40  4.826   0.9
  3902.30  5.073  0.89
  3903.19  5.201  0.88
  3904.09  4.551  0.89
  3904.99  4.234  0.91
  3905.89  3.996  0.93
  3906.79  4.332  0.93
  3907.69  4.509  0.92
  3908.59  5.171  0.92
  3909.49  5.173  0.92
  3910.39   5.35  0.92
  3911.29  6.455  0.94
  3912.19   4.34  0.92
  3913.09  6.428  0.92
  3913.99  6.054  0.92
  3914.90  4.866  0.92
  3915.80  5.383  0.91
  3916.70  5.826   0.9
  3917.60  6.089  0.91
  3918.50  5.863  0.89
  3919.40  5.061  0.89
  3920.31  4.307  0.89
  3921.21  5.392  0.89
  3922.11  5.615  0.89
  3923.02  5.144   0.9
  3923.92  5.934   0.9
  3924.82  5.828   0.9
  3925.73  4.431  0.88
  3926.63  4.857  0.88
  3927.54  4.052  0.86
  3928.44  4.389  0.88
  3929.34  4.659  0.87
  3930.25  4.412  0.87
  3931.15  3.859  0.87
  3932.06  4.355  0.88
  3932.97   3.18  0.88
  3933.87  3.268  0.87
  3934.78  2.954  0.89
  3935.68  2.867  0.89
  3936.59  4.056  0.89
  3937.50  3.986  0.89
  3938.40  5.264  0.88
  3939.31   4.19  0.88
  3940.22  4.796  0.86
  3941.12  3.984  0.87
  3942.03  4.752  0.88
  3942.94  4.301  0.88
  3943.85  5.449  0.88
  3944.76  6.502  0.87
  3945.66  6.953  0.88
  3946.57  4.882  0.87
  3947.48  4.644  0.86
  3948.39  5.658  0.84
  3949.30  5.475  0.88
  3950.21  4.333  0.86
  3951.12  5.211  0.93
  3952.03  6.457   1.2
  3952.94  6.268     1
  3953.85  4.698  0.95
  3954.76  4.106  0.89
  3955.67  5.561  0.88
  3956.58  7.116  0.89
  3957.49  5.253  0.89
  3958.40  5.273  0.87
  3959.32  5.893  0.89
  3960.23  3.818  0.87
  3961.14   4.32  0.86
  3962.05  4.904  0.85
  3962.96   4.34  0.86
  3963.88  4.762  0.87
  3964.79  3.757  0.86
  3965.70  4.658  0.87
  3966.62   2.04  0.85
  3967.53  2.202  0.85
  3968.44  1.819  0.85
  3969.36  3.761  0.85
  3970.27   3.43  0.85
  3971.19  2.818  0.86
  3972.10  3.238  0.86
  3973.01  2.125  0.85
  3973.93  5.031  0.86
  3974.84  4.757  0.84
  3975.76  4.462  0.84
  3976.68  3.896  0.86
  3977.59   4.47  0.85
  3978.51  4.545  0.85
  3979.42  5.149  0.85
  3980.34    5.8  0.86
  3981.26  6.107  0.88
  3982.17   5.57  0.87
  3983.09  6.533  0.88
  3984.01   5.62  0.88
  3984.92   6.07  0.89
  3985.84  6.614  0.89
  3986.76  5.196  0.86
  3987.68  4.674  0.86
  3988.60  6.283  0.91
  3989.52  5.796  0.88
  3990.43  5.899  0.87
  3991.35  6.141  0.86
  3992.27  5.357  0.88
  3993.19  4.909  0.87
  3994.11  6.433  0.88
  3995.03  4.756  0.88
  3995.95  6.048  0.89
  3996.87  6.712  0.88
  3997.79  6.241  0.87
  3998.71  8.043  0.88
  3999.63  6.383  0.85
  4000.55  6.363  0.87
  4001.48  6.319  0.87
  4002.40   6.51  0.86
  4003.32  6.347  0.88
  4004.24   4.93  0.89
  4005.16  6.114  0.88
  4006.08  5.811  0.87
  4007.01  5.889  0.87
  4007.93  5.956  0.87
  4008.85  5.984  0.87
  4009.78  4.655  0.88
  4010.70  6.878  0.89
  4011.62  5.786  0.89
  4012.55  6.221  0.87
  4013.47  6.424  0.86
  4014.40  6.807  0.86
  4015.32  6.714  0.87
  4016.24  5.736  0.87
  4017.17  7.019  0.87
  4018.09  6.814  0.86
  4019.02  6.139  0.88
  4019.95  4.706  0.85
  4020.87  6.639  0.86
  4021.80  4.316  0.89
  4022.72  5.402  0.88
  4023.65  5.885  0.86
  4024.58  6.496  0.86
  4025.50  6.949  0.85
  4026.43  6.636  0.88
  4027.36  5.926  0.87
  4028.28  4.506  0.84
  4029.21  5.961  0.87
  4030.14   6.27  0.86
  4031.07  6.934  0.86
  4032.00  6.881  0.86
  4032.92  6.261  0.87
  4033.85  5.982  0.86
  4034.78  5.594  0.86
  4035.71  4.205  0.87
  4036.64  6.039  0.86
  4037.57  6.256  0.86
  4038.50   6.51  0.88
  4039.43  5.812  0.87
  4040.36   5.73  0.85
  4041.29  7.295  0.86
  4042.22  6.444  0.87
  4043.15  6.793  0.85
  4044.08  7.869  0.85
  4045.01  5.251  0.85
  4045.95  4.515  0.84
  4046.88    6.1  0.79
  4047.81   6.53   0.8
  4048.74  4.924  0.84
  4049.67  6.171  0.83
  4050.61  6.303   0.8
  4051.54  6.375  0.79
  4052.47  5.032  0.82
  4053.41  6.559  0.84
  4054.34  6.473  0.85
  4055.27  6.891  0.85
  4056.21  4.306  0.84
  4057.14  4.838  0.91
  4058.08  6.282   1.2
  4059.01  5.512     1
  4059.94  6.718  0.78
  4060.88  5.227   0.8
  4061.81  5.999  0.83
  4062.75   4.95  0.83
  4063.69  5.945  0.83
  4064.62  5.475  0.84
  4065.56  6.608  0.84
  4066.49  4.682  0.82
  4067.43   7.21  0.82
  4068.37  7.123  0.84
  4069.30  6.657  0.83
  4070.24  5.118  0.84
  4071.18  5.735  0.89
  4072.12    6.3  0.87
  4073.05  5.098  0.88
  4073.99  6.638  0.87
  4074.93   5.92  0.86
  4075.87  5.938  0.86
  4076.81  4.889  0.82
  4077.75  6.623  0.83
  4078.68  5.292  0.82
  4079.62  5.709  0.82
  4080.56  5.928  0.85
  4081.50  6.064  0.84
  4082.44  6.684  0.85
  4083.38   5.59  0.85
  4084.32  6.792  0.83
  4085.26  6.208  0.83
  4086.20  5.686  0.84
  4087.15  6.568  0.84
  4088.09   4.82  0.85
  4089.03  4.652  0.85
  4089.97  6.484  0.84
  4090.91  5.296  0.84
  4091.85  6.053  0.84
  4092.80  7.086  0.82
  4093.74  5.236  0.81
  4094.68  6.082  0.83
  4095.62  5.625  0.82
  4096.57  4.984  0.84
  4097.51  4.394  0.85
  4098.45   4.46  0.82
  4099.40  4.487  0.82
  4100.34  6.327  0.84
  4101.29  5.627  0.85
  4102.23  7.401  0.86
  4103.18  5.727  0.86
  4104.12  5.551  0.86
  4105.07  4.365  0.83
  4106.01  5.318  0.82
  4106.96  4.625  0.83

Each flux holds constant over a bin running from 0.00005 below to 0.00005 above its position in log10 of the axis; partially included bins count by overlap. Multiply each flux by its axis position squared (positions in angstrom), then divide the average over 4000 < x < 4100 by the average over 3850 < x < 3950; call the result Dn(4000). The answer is 1.32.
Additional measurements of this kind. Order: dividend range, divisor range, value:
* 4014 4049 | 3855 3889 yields 1.35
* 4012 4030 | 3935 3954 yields 1.27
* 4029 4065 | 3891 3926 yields 1.28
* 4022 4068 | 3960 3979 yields 1.65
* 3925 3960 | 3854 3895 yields 1.03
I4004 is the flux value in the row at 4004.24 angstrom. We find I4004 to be 4.93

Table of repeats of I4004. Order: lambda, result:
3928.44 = 4.389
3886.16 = 4.428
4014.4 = 6.807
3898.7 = 4.874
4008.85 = 5.984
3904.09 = 4.551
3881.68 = 3.749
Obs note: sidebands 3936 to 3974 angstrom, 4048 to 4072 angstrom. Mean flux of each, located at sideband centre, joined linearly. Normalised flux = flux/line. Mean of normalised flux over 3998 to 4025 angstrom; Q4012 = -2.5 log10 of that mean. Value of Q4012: -0.16 mag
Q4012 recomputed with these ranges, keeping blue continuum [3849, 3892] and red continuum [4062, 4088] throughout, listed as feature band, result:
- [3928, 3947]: 0.18 mag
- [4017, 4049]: -0.06 mag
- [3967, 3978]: 0.48 mag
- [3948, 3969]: 0.14 mag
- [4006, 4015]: -0.08 mag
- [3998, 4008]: -0.13 mag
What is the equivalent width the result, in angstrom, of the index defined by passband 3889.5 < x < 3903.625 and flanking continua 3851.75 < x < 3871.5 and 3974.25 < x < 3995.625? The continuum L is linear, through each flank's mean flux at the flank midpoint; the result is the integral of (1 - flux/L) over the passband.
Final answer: 2.0 angstrom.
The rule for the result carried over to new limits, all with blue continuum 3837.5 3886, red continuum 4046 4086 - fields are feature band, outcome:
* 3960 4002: 3.8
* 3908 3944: 2.4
